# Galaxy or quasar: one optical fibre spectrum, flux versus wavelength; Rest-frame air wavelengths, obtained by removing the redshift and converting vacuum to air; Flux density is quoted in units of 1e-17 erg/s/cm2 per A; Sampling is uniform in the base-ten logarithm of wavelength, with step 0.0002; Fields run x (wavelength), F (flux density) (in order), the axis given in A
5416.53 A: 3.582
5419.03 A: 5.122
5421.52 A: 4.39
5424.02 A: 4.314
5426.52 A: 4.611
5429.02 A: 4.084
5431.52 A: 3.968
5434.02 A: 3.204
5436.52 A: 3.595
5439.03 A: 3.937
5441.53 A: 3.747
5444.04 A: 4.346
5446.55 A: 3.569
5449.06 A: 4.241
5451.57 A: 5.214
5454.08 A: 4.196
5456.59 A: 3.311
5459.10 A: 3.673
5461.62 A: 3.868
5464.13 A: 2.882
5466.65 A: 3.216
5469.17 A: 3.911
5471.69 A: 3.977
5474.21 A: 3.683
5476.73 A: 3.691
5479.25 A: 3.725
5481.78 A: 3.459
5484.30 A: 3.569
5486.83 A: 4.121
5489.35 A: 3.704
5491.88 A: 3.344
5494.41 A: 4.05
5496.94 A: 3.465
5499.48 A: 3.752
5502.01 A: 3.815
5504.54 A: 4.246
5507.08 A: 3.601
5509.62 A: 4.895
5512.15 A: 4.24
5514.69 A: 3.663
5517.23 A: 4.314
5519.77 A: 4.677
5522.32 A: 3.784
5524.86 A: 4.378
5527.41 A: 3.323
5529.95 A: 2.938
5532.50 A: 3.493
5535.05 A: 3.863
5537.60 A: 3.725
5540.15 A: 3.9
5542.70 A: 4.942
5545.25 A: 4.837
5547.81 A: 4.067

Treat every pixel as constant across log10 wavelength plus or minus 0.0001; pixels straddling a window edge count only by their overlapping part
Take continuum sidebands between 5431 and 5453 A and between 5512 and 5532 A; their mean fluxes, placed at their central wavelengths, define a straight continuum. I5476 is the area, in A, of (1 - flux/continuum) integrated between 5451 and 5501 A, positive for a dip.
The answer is 2.8 A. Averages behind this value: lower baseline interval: 3.98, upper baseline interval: 3.88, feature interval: 3.72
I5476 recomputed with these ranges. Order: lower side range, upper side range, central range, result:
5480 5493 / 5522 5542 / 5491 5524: -2.9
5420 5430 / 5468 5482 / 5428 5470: 2.7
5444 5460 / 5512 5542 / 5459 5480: 2.1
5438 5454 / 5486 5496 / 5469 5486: 0.8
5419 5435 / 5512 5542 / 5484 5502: 1.1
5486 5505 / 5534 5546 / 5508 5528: -0.8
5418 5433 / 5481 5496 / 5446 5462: 0.2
